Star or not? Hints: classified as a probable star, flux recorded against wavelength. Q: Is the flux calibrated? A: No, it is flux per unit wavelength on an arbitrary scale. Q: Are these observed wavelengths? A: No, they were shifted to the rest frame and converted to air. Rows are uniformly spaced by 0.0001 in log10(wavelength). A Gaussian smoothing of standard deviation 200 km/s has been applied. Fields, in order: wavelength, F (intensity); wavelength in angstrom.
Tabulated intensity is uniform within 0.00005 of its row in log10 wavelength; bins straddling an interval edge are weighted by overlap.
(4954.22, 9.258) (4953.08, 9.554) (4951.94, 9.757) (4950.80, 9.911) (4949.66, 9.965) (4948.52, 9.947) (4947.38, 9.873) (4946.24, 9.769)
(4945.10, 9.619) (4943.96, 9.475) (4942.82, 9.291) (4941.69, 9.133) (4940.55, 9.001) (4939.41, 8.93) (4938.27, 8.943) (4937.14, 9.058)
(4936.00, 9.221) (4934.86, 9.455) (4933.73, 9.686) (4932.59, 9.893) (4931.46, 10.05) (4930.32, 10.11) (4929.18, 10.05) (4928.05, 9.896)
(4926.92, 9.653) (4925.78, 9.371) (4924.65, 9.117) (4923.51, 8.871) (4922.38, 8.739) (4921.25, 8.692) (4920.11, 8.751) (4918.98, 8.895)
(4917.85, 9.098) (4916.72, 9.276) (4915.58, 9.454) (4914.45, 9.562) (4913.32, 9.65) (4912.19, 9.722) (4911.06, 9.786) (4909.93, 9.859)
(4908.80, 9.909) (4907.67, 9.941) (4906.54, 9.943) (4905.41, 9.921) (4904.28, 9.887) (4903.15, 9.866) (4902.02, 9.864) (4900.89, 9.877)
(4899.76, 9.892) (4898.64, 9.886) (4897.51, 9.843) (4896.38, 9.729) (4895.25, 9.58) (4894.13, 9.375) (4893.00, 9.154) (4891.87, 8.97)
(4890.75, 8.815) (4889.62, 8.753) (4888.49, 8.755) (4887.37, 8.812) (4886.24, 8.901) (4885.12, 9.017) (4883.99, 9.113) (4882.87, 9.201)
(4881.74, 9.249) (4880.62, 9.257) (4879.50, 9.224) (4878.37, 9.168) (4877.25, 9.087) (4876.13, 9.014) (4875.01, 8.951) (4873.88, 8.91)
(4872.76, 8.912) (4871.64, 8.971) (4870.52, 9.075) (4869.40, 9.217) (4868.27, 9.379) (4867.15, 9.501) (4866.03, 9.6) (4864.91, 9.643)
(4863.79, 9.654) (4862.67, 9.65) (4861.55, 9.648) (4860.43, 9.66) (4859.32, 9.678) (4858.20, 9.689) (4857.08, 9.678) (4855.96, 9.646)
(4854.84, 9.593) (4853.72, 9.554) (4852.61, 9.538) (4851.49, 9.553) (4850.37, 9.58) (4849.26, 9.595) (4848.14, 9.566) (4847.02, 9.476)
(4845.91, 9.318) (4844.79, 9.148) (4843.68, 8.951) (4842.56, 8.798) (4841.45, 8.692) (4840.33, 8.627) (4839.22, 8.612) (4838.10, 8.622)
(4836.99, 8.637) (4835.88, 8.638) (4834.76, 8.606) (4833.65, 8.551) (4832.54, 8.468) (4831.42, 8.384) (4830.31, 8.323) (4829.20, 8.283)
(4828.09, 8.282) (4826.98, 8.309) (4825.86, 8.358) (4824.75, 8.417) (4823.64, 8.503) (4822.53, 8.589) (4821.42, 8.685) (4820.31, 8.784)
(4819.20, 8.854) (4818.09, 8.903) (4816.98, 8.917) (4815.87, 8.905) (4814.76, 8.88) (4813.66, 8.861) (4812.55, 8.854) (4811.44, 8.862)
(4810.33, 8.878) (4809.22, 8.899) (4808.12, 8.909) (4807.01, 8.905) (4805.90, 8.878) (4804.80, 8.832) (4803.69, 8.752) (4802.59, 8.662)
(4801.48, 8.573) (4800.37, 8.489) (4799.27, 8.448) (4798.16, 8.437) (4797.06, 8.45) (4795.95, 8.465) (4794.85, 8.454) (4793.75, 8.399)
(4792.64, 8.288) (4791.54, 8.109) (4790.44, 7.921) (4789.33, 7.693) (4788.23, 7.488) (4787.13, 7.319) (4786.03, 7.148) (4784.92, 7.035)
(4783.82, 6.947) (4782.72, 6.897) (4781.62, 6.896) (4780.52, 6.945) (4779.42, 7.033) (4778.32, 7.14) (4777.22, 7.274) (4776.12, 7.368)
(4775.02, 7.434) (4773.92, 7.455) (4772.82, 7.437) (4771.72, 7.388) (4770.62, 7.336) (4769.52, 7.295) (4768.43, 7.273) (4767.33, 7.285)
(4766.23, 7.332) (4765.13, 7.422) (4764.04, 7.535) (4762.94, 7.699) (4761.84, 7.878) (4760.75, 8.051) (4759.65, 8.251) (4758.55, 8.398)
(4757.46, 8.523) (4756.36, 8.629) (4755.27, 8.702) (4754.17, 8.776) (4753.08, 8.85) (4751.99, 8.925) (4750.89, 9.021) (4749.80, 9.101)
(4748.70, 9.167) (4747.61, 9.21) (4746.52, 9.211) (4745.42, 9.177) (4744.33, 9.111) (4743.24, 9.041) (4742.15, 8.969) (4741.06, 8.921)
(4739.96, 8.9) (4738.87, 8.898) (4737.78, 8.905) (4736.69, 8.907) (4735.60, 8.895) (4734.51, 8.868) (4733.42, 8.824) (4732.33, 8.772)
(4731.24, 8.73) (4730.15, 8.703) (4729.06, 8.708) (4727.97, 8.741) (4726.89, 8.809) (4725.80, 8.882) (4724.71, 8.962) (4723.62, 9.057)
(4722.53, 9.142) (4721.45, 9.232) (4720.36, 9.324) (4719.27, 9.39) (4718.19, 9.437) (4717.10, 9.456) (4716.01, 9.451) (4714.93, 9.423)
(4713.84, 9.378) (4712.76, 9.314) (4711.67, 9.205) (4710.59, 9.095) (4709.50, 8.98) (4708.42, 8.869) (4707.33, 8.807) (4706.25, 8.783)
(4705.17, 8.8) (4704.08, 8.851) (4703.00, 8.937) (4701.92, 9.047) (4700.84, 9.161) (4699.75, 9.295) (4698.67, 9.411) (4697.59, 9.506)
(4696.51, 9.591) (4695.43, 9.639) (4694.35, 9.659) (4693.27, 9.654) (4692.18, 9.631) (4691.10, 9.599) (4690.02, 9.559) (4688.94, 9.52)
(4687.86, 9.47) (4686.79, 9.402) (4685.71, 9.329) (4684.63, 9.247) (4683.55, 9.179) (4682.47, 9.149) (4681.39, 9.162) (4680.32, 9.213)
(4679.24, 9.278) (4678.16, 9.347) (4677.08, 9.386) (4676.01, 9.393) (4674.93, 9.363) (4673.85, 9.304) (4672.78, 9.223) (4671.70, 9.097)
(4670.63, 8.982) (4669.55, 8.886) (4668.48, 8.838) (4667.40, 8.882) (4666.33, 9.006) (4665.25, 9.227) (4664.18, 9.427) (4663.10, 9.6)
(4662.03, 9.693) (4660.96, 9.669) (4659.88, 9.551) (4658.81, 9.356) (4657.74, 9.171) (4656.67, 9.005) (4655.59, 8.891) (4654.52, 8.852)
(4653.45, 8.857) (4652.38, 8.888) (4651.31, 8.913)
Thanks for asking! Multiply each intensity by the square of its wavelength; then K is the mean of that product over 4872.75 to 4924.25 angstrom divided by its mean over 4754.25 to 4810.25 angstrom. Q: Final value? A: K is 1.24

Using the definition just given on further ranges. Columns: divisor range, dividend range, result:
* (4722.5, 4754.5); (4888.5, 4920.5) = 1.14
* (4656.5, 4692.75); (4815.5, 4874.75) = 1.04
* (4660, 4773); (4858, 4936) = 1.14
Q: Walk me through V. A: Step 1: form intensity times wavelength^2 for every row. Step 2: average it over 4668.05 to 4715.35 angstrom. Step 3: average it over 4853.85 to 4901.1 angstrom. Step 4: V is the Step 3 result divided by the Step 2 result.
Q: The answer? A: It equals 1.09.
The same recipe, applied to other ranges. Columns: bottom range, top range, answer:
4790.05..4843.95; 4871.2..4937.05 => 1.13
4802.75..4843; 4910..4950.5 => 1.14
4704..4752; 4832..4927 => 1.10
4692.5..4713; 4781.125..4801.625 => 0.89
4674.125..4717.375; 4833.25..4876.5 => 1.06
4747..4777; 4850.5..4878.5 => 1.22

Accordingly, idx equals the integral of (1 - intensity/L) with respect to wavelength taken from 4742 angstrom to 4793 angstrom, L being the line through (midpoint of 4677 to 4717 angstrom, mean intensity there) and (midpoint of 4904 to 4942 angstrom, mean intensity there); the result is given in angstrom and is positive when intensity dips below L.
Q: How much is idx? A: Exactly 7.6 angstrom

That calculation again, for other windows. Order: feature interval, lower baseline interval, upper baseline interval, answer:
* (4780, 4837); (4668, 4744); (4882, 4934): 5.91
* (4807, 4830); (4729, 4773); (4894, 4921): 0.71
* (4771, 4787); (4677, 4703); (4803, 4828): 3.15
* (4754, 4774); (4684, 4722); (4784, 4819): 2.16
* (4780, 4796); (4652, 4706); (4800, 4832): 2.22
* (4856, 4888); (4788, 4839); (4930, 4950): -1.03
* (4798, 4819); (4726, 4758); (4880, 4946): 0.71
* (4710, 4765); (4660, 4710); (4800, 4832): 0.93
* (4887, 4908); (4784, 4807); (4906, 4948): -0.80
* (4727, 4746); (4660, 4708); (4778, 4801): -0.85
